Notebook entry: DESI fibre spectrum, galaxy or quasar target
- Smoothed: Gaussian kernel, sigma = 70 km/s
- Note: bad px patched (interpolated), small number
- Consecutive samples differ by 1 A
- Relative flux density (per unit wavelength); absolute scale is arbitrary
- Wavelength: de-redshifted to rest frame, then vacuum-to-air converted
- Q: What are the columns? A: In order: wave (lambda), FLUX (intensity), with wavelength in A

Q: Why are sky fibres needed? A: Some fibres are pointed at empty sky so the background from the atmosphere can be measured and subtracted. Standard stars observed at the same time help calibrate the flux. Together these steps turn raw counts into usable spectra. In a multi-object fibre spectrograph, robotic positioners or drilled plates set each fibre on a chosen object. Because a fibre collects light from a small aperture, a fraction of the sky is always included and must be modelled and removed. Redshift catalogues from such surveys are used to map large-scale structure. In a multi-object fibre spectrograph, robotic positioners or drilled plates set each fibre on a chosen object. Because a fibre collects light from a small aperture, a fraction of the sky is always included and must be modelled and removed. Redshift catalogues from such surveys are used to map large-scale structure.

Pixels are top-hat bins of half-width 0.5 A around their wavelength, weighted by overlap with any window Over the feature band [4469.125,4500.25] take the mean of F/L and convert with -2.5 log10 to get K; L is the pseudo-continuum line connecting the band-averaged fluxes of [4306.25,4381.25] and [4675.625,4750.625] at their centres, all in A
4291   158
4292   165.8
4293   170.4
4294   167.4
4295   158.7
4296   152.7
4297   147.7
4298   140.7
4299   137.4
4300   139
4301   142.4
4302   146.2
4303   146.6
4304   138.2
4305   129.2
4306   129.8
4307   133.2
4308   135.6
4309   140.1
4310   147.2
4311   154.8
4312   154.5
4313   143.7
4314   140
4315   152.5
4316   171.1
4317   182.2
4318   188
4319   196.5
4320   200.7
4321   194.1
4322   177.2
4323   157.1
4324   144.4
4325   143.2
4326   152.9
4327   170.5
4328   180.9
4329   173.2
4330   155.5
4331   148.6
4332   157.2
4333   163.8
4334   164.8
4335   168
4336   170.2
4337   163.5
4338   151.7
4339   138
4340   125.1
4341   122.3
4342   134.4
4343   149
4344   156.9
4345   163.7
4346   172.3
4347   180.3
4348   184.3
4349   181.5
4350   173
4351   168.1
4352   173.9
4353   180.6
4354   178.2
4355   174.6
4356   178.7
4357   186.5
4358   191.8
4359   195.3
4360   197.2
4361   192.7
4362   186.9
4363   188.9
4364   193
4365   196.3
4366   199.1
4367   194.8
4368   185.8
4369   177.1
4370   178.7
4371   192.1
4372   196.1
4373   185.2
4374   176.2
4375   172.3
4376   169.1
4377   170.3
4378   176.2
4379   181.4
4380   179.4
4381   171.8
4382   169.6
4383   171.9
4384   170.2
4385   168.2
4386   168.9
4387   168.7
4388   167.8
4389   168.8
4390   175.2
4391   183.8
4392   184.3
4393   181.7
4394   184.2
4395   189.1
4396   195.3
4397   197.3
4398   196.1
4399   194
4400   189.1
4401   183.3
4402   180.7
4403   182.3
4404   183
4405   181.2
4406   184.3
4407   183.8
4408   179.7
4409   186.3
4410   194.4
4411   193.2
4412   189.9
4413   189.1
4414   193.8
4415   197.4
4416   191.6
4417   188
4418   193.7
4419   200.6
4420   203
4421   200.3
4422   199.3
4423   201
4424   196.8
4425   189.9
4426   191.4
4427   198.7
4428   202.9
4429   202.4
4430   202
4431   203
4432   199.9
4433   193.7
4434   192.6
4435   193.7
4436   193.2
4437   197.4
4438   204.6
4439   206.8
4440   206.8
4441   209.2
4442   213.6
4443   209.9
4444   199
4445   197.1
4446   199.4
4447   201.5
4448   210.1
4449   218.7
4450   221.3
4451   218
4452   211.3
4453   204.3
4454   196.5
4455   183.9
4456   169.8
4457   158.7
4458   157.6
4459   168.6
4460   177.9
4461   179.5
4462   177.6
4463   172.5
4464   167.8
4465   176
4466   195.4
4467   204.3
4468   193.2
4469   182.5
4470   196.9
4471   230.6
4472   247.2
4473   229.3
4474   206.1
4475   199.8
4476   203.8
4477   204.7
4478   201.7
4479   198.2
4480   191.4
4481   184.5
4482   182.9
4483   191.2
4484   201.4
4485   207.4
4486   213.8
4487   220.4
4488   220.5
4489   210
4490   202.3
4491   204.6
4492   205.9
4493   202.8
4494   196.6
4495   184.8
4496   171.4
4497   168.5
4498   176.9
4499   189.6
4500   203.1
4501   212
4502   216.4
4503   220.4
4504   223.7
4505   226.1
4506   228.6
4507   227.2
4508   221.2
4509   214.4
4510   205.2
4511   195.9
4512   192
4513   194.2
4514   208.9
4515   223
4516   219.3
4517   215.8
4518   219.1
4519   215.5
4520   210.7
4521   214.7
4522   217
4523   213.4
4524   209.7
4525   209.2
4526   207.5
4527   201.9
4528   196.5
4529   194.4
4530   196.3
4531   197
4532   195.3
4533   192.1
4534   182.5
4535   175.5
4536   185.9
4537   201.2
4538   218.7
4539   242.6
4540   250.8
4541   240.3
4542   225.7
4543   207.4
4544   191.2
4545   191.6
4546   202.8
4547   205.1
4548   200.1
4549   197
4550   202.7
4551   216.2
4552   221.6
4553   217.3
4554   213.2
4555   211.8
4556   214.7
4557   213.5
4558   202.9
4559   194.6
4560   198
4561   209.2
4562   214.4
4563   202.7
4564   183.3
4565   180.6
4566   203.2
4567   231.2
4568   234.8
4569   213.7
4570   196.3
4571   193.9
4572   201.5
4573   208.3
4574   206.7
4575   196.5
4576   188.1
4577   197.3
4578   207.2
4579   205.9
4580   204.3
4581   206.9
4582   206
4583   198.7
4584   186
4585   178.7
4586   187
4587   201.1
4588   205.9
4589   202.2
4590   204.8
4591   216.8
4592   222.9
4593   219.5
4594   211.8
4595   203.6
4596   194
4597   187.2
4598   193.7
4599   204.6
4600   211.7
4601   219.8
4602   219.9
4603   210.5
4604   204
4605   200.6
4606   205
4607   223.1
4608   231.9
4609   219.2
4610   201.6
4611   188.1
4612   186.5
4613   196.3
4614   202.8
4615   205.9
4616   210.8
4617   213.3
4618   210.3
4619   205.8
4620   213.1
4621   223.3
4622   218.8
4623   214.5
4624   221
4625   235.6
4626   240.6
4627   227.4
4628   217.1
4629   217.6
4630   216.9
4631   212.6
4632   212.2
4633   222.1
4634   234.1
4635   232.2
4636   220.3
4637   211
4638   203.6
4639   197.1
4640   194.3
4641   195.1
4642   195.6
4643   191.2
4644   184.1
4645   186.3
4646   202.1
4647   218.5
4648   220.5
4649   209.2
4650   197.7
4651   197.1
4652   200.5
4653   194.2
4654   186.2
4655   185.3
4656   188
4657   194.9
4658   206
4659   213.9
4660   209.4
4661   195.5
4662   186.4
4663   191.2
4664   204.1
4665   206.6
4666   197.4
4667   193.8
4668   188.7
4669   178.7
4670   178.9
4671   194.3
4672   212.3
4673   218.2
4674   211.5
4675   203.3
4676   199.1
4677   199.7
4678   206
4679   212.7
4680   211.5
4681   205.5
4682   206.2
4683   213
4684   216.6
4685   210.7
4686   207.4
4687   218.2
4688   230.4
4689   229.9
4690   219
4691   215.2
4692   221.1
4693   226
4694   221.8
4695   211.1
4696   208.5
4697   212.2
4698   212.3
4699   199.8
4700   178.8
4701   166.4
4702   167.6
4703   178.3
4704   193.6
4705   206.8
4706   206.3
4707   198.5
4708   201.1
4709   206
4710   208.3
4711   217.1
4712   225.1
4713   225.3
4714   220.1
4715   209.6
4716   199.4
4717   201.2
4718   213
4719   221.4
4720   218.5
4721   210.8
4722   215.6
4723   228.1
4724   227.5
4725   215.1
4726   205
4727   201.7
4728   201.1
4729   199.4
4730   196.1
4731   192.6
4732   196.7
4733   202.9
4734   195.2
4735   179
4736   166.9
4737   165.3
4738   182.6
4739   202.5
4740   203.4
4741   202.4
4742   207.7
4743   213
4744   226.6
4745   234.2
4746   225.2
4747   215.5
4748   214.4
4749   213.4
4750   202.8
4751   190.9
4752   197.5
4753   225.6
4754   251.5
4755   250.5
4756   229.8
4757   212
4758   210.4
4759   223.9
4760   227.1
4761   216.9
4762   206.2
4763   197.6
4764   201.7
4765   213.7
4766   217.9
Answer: -0.10 mag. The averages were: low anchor 170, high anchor 207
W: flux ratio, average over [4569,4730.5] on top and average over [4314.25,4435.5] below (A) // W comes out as 1.1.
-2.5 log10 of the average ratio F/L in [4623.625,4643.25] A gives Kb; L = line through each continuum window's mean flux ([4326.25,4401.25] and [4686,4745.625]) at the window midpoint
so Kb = -0.09 mag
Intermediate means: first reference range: 175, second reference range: 206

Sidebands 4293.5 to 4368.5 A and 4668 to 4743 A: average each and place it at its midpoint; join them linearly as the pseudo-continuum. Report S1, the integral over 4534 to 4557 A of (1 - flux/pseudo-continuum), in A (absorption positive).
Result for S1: -2.8 A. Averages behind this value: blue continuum 164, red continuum 205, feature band 210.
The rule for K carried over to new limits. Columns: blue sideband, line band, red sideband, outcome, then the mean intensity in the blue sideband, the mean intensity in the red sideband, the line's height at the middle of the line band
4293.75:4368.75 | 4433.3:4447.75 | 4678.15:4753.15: -0.147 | 164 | 207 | 176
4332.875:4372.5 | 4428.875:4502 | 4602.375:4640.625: -0.040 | 174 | 213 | 191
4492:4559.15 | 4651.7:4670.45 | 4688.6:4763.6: 0.071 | 207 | 208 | 208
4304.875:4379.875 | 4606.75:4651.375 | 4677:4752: -0.067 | 169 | 207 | 198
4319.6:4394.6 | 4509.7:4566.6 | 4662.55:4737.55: -0.092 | 173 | 205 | 190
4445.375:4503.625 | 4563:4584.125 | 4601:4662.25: 0.007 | 197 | 208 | 204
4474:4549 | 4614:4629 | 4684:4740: -0.064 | 205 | 205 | 205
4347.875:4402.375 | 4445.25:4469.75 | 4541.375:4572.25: 0.020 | 182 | 206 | 193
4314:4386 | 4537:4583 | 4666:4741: -0.090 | 173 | 205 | 192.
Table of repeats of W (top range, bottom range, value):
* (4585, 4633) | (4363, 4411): 1.15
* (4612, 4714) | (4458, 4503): 1.05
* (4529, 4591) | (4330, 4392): 1.18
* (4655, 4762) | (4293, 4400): 1.23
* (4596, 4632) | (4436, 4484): 1.07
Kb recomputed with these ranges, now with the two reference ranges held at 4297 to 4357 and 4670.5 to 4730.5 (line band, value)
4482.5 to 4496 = -0.13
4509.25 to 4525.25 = -0.14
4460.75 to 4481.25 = -0.11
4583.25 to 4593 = -0.04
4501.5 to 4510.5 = -0.20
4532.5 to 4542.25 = -0.13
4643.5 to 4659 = 0.02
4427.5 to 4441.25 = -0.16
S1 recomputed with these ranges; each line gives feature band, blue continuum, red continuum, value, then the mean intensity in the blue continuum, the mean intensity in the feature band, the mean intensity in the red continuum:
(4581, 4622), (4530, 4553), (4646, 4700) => 0.0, 207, 206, 205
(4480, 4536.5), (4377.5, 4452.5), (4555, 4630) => -1.1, 192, 204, 207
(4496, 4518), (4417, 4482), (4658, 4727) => -0.9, 197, 208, 207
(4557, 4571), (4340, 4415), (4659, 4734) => -0.7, 180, 205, 206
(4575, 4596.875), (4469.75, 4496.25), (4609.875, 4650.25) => 0.7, 204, 202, 210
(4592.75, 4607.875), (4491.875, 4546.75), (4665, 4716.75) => -0.1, 206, 208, 206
